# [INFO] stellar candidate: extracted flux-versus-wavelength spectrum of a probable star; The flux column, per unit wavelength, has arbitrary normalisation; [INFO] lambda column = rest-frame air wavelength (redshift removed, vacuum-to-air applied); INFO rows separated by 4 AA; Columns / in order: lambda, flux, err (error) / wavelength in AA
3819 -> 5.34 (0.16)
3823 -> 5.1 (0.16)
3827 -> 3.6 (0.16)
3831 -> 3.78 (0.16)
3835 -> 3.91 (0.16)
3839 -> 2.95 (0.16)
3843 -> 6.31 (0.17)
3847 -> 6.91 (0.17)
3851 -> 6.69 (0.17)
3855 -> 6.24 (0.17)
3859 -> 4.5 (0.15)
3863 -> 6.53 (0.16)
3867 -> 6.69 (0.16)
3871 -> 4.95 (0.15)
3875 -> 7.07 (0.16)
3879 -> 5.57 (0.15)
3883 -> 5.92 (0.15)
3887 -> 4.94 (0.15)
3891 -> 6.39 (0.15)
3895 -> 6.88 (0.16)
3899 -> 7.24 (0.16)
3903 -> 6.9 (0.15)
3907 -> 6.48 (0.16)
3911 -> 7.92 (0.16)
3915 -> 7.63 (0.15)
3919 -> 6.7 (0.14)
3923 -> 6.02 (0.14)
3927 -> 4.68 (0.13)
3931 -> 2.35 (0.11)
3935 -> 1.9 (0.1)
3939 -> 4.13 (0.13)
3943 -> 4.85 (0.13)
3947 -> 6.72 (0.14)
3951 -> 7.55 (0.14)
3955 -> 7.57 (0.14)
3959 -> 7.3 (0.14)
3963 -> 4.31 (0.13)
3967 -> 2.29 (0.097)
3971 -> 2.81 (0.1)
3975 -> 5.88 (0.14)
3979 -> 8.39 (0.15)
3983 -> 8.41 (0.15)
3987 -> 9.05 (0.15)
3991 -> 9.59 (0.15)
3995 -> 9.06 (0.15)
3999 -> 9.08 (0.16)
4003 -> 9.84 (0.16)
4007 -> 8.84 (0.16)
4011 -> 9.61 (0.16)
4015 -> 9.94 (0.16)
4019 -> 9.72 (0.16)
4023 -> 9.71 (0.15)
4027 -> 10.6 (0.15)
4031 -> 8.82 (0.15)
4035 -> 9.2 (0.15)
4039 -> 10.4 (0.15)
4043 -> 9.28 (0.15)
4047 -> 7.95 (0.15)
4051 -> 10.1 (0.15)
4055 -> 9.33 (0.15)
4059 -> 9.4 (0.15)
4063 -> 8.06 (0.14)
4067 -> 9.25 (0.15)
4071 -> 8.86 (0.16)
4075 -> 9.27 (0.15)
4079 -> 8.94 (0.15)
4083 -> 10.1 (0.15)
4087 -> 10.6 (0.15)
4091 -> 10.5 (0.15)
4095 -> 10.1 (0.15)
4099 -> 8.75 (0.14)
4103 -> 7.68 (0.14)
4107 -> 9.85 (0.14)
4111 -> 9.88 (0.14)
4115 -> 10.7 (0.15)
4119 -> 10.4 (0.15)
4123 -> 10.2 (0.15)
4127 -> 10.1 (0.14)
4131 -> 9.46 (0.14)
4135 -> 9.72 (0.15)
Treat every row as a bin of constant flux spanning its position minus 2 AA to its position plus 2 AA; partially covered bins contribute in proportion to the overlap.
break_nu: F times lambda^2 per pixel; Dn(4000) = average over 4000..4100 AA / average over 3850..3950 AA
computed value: 1.8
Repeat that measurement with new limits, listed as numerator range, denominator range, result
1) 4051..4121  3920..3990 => 1.81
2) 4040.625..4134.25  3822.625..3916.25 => 1.80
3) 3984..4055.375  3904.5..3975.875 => 1.82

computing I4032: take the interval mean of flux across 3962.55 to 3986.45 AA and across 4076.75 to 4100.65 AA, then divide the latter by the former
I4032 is 1.7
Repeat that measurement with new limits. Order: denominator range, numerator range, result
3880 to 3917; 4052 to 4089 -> 1.40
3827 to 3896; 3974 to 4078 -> 1.64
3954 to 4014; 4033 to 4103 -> 1.25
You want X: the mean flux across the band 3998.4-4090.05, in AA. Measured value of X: 9.45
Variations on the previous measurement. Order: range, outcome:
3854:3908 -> 6.16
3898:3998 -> 6.25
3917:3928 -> 5.9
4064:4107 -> 9.39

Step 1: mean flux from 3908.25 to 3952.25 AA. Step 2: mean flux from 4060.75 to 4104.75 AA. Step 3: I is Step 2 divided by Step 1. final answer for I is 1.70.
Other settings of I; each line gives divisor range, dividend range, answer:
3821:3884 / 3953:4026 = 1.46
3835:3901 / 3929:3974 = 0.80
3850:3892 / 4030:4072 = 1.55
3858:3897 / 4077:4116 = 1.62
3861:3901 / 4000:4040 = 1.55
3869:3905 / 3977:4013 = 1.47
